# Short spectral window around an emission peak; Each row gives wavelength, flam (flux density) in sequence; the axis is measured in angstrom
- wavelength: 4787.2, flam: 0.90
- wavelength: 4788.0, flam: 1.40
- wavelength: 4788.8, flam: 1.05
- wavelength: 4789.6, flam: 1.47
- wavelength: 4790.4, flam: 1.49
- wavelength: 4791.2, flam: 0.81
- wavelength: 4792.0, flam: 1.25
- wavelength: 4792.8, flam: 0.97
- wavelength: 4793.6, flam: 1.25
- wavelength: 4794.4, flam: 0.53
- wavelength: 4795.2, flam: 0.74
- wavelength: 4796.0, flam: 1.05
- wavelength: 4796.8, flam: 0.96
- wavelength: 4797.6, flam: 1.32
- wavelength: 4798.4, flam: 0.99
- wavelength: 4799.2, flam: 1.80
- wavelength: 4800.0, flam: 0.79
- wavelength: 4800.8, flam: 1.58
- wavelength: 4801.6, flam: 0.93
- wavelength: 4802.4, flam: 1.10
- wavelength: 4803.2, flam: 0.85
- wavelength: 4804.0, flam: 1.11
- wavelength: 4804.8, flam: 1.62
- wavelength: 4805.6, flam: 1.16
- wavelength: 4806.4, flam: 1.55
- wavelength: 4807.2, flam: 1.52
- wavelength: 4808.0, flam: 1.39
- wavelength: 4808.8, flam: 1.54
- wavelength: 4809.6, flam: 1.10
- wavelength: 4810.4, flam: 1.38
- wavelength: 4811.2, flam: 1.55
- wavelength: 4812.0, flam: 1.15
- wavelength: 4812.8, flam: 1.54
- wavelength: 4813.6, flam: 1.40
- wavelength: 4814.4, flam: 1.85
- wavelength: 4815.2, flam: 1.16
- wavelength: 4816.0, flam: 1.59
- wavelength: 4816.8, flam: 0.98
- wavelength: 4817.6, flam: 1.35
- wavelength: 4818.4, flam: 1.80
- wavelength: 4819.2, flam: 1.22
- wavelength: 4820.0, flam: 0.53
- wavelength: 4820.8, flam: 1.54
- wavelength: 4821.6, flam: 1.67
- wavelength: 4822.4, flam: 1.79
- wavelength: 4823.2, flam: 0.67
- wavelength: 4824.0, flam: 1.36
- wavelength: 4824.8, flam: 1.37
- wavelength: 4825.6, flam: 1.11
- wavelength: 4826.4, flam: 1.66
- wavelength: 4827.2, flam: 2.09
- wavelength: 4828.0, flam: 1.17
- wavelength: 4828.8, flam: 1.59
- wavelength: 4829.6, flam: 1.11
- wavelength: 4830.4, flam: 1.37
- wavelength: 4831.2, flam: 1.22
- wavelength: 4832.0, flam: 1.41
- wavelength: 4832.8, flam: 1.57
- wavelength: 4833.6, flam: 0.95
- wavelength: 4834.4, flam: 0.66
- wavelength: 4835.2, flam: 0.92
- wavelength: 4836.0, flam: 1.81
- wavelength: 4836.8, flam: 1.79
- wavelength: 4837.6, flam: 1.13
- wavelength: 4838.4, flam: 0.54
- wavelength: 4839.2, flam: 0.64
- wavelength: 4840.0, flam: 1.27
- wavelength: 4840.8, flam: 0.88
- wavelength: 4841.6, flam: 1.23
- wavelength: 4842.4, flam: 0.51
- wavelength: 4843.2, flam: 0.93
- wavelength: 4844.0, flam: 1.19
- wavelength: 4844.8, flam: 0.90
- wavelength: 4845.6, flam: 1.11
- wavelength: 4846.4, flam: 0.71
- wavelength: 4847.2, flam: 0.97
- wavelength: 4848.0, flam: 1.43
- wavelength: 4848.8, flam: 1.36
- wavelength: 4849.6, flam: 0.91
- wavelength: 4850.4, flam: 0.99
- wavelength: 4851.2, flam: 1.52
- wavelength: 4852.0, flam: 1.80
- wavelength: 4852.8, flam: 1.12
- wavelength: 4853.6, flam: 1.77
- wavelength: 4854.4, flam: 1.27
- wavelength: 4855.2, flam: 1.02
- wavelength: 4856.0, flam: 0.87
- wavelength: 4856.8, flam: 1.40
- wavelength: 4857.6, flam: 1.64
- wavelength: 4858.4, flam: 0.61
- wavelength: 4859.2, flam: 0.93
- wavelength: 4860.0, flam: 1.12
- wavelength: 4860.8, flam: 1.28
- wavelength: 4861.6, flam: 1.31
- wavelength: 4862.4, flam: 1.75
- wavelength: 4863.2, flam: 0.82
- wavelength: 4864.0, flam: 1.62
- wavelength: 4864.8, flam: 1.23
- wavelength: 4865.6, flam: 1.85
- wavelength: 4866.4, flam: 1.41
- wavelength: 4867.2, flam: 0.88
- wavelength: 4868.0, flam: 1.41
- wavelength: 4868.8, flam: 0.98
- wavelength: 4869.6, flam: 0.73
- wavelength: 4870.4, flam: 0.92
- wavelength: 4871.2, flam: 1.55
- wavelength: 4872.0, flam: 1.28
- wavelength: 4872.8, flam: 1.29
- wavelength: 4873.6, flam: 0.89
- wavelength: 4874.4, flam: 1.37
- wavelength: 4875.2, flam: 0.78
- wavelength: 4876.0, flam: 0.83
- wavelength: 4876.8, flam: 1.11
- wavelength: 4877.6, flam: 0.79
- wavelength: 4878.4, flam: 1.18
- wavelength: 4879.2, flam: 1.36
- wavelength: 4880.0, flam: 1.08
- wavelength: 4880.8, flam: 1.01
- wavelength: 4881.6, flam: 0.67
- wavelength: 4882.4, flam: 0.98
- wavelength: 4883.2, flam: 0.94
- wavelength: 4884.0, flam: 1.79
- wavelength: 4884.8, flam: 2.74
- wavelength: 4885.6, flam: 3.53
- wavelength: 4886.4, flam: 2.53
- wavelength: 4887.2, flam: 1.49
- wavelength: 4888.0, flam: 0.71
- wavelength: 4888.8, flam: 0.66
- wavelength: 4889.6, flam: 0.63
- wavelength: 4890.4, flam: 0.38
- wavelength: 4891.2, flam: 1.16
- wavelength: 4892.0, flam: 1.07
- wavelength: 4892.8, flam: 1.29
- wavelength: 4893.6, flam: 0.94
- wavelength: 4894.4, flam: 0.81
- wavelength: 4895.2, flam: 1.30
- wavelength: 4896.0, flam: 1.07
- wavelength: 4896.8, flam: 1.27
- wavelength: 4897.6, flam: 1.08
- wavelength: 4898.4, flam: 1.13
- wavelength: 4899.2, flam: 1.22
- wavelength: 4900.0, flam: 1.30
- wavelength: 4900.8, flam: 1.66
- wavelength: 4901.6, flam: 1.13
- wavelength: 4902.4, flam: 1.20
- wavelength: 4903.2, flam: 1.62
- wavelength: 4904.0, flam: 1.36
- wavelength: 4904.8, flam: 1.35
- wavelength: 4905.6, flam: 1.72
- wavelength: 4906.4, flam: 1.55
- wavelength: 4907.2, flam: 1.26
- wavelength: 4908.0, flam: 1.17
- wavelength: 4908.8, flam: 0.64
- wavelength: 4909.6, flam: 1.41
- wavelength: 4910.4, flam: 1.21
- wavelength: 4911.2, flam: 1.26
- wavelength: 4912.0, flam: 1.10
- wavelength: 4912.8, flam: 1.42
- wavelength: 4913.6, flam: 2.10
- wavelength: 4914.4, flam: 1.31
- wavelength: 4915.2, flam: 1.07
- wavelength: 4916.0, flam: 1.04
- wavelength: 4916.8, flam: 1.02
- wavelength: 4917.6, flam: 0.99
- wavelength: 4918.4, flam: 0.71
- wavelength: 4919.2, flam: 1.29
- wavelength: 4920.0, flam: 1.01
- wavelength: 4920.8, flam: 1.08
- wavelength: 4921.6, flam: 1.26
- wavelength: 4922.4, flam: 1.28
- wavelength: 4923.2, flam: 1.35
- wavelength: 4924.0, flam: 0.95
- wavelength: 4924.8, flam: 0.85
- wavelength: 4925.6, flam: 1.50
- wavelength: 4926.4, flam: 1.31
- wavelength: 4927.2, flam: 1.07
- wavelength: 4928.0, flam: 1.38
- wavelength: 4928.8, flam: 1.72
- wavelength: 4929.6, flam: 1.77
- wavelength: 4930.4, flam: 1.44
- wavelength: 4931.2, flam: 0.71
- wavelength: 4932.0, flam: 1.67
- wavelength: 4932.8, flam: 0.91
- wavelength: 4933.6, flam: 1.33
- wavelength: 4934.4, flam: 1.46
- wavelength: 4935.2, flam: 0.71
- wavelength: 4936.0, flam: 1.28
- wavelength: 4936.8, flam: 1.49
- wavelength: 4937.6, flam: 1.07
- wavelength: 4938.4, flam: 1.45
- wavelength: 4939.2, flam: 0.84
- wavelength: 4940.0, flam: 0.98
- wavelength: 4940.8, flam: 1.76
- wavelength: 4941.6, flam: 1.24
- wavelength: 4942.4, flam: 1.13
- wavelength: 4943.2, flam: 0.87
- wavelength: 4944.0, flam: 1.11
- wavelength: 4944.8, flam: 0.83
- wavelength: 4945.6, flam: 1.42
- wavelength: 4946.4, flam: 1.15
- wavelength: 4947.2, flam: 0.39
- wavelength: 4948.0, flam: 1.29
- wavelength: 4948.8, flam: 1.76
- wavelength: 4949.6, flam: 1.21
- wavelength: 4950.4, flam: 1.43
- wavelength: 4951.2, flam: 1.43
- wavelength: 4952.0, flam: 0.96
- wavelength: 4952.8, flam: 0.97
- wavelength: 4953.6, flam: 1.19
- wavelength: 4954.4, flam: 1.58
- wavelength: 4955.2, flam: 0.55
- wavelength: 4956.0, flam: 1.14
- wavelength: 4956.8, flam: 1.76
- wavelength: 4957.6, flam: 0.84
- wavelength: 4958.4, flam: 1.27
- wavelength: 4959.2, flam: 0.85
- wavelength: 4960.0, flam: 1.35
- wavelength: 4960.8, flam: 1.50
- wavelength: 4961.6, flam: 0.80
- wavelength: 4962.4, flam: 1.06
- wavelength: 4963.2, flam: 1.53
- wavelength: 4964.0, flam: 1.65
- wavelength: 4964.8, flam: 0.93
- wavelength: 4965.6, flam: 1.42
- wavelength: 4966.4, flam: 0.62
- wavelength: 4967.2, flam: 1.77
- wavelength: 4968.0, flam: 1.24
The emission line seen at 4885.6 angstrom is Hgamma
